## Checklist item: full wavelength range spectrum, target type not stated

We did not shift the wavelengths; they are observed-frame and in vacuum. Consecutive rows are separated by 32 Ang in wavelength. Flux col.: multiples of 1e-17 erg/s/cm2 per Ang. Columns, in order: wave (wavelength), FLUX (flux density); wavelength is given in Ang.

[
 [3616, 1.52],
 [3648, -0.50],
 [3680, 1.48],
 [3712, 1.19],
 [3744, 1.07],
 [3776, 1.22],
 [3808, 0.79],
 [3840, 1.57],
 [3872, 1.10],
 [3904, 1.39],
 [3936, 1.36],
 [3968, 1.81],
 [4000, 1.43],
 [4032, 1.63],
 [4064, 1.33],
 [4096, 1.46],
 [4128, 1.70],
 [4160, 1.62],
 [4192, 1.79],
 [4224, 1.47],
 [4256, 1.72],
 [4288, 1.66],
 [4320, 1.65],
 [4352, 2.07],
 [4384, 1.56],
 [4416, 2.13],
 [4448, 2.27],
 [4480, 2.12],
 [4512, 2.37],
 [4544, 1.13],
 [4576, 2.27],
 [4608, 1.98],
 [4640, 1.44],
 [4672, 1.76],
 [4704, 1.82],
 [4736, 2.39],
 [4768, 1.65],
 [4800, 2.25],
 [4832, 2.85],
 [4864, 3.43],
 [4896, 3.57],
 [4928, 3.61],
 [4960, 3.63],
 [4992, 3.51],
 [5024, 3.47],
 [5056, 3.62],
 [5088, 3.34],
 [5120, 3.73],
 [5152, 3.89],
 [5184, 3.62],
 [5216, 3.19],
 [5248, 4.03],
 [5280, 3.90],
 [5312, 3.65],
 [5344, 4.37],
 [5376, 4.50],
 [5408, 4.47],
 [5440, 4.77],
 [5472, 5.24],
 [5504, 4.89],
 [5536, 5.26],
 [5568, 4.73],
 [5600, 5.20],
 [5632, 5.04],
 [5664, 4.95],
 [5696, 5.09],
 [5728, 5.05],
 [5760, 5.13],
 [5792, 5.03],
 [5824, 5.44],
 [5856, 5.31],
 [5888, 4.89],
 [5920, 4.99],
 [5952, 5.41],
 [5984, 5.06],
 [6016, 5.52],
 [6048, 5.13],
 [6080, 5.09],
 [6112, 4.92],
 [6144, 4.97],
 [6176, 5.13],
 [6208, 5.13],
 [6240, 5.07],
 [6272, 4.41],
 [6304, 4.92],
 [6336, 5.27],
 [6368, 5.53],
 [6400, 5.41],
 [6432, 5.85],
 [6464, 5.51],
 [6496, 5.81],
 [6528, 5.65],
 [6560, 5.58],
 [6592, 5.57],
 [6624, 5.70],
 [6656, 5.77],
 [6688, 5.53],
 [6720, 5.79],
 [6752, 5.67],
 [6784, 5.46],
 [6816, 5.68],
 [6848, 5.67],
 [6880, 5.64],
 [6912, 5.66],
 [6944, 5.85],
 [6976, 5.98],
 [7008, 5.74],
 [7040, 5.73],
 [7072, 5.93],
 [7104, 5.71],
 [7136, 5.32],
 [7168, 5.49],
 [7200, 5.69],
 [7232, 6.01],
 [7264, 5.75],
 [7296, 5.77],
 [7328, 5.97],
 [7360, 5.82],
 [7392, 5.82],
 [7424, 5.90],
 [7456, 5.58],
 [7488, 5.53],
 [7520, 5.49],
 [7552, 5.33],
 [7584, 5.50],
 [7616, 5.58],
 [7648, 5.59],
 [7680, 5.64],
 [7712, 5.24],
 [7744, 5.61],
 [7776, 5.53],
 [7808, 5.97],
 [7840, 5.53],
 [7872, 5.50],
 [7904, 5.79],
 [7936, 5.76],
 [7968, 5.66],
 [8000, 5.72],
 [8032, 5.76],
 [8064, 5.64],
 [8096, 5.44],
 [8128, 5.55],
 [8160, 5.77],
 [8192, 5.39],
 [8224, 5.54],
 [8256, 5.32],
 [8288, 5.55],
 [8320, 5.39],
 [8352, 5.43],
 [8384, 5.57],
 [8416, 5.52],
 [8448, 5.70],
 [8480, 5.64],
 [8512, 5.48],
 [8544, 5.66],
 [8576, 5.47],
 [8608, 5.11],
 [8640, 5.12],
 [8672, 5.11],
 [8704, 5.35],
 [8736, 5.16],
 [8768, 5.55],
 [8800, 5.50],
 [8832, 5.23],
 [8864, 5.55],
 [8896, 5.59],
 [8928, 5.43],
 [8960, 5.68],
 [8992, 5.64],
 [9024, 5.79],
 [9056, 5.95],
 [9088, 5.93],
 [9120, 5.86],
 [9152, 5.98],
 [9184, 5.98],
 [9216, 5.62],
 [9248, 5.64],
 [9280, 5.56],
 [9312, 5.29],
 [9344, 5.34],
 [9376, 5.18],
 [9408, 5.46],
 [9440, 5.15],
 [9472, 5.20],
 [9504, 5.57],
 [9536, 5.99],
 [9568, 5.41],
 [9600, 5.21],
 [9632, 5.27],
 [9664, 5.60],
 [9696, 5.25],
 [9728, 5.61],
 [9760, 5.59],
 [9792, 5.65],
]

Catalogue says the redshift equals 0.212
